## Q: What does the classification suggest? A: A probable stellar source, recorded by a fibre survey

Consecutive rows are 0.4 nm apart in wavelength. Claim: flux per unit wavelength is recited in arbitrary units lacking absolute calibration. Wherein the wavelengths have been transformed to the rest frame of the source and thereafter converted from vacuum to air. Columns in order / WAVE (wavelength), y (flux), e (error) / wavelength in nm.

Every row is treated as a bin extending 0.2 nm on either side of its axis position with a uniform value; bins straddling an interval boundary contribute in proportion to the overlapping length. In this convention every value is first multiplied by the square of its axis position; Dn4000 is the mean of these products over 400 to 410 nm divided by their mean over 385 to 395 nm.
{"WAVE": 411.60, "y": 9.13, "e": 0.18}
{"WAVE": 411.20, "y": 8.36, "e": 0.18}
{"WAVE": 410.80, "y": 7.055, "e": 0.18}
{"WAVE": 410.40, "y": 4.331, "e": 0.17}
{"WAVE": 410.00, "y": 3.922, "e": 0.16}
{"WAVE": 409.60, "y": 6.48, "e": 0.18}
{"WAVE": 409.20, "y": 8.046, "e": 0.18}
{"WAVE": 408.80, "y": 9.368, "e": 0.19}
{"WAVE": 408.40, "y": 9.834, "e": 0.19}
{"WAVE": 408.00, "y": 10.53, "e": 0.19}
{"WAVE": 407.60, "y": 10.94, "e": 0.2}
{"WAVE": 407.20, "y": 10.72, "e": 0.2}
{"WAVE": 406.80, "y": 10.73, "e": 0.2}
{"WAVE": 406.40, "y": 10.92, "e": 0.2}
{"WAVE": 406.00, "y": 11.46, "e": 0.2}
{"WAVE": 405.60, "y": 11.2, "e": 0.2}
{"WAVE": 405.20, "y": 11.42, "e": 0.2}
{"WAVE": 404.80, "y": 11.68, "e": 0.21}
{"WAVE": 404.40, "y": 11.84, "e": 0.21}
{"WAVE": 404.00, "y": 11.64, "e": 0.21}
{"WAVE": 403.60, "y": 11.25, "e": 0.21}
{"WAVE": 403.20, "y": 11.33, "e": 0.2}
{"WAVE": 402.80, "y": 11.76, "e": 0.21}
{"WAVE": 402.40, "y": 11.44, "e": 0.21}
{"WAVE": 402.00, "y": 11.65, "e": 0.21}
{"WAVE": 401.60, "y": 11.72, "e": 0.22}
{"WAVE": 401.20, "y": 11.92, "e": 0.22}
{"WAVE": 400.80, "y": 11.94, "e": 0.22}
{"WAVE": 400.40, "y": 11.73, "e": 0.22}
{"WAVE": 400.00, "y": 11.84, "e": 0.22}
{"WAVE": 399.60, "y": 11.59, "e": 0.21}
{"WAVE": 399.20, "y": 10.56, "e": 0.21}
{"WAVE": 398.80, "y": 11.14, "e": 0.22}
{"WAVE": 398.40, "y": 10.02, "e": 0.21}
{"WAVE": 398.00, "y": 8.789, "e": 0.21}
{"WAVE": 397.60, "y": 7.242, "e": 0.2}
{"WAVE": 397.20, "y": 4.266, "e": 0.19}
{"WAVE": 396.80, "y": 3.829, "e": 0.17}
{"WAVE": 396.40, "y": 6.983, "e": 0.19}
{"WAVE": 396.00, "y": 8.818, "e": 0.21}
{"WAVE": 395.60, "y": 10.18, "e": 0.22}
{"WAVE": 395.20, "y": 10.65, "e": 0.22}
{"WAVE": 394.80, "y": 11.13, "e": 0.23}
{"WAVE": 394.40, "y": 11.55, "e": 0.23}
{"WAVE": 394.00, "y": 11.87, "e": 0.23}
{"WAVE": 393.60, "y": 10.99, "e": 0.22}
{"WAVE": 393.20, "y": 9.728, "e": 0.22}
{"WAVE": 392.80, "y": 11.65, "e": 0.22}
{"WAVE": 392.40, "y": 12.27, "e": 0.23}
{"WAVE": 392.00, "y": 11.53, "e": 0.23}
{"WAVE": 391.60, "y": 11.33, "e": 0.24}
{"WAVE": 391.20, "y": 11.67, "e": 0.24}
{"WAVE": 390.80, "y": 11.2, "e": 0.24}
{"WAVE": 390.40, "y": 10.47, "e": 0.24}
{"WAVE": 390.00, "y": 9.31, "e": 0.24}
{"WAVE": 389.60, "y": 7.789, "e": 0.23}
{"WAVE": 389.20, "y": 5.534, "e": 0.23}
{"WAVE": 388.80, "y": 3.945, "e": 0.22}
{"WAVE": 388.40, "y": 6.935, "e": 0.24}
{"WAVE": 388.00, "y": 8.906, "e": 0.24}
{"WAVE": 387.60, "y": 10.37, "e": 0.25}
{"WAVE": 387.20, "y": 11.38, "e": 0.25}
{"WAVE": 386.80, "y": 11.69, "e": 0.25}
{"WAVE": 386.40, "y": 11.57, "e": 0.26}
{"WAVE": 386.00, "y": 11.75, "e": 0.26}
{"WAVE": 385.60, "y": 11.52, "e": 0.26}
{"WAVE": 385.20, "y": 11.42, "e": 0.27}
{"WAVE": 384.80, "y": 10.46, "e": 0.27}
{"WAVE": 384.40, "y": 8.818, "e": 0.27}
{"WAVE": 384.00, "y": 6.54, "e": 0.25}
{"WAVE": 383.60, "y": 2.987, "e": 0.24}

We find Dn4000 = 1.13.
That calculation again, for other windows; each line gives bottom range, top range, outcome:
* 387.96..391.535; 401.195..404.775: 1.46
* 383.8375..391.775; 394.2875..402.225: 1.08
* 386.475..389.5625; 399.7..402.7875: 1.48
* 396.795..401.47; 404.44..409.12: 1.13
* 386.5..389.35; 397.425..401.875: 1.34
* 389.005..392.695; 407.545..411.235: 0.83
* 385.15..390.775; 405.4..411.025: 1.05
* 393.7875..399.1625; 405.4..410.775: 1.06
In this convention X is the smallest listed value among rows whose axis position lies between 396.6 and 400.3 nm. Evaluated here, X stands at 3.829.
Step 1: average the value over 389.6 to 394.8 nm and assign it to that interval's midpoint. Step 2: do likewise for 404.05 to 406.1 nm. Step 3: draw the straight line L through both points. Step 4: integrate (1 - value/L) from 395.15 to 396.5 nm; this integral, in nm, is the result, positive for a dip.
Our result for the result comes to 0.24 nm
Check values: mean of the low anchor 11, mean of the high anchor 11.5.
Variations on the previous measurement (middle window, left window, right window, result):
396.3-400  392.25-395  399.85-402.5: 0.99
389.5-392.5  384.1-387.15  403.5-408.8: 0.05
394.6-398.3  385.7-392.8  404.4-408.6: 0.83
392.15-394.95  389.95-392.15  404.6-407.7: -0.07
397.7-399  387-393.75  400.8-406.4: 0.13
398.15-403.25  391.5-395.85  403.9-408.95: -0.17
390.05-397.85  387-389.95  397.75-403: -0.47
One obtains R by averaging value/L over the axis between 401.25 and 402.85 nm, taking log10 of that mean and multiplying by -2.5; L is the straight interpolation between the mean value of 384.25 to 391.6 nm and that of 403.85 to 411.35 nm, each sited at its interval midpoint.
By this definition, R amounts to -0.21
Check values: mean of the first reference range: 9.76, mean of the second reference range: 9.49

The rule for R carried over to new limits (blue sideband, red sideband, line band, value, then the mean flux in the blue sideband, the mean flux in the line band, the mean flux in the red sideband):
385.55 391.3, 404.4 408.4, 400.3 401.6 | -0.12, 9.52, 11.9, 11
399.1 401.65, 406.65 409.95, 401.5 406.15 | -0.09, 11.6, 11.5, 9.31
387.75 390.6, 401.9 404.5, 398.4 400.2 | -0.07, 7.6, 11.1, 11.5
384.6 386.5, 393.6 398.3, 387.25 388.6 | 0.19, 11.3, 9.03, 8.79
